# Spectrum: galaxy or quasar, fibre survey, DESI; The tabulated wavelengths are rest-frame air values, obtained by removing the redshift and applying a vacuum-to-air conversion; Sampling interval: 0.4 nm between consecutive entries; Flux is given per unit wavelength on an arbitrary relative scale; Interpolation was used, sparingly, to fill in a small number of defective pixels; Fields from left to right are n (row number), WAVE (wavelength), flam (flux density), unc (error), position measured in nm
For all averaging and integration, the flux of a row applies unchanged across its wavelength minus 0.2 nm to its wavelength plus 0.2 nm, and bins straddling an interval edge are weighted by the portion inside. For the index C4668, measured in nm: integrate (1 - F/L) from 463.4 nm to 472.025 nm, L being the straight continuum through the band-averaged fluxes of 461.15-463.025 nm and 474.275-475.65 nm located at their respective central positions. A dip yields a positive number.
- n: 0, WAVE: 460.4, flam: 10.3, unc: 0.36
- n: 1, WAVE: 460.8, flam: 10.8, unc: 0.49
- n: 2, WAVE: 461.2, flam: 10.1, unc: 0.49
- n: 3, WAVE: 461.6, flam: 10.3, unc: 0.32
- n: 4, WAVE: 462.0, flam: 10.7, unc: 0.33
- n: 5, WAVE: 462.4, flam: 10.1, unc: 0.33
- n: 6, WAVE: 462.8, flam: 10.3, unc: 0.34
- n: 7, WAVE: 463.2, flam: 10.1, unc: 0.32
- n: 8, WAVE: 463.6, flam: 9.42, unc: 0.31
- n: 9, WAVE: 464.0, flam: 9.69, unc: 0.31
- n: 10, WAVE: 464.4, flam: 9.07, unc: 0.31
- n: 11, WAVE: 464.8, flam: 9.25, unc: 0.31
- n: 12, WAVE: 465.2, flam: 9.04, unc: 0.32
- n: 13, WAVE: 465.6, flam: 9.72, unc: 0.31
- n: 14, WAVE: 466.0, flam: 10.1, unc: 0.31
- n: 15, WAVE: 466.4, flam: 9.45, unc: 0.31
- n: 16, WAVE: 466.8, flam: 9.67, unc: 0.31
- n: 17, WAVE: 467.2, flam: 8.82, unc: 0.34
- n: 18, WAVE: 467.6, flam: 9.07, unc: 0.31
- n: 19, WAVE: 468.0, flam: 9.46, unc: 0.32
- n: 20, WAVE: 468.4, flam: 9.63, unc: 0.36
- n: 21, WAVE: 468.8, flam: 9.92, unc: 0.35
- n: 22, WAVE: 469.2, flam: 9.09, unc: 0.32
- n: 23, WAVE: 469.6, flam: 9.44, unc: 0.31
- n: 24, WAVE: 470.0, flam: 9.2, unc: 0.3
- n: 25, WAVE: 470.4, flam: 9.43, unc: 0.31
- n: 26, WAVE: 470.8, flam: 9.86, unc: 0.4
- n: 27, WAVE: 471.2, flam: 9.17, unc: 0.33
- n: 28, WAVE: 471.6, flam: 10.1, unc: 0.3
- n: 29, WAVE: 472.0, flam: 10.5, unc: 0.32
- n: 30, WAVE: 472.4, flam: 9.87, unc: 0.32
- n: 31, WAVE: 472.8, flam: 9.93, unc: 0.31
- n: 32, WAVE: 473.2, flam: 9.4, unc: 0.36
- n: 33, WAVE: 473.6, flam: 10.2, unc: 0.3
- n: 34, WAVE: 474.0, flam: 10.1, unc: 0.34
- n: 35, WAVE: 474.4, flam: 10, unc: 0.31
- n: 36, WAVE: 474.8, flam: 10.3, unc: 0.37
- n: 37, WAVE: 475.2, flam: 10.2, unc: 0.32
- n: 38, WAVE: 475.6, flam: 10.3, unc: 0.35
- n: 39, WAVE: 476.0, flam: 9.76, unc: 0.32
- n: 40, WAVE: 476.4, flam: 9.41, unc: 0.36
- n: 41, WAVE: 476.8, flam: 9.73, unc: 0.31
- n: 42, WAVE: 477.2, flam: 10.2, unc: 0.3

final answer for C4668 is 0.65 nm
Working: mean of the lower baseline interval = 10.3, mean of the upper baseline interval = 10.2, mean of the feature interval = 9.48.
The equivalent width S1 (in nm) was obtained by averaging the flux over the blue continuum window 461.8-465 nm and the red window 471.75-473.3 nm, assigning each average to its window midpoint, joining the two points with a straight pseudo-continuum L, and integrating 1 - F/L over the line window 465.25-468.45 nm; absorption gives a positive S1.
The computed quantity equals 0.14 nm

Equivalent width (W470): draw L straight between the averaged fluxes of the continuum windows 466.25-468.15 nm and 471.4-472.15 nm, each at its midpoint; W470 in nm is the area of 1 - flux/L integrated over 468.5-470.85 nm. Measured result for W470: 0.08 nm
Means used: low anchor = 9.29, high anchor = 10.3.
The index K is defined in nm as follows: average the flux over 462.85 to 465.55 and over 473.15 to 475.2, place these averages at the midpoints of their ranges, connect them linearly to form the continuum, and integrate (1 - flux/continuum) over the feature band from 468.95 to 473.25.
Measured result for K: 0.11 nm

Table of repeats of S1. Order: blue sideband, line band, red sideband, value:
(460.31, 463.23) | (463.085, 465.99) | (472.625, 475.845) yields 0.22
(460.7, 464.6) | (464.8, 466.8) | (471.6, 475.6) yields 0.10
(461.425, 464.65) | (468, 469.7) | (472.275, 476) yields 0.08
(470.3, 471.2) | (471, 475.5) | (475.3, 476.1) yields -0.07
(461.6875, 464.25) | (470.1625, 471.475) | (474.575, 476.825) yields 0.06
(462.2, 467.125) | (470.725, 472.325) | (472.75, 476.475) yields -0.01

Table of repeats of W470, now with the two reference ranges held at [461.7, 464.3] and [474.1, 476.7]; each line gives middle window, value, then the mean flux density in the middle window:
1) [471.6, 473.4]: 0.009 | 9.94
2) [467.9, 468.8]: 0.033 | 9.64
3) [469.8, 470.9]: 0.059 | 9.46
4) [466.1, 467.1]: 0.047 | 9.54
